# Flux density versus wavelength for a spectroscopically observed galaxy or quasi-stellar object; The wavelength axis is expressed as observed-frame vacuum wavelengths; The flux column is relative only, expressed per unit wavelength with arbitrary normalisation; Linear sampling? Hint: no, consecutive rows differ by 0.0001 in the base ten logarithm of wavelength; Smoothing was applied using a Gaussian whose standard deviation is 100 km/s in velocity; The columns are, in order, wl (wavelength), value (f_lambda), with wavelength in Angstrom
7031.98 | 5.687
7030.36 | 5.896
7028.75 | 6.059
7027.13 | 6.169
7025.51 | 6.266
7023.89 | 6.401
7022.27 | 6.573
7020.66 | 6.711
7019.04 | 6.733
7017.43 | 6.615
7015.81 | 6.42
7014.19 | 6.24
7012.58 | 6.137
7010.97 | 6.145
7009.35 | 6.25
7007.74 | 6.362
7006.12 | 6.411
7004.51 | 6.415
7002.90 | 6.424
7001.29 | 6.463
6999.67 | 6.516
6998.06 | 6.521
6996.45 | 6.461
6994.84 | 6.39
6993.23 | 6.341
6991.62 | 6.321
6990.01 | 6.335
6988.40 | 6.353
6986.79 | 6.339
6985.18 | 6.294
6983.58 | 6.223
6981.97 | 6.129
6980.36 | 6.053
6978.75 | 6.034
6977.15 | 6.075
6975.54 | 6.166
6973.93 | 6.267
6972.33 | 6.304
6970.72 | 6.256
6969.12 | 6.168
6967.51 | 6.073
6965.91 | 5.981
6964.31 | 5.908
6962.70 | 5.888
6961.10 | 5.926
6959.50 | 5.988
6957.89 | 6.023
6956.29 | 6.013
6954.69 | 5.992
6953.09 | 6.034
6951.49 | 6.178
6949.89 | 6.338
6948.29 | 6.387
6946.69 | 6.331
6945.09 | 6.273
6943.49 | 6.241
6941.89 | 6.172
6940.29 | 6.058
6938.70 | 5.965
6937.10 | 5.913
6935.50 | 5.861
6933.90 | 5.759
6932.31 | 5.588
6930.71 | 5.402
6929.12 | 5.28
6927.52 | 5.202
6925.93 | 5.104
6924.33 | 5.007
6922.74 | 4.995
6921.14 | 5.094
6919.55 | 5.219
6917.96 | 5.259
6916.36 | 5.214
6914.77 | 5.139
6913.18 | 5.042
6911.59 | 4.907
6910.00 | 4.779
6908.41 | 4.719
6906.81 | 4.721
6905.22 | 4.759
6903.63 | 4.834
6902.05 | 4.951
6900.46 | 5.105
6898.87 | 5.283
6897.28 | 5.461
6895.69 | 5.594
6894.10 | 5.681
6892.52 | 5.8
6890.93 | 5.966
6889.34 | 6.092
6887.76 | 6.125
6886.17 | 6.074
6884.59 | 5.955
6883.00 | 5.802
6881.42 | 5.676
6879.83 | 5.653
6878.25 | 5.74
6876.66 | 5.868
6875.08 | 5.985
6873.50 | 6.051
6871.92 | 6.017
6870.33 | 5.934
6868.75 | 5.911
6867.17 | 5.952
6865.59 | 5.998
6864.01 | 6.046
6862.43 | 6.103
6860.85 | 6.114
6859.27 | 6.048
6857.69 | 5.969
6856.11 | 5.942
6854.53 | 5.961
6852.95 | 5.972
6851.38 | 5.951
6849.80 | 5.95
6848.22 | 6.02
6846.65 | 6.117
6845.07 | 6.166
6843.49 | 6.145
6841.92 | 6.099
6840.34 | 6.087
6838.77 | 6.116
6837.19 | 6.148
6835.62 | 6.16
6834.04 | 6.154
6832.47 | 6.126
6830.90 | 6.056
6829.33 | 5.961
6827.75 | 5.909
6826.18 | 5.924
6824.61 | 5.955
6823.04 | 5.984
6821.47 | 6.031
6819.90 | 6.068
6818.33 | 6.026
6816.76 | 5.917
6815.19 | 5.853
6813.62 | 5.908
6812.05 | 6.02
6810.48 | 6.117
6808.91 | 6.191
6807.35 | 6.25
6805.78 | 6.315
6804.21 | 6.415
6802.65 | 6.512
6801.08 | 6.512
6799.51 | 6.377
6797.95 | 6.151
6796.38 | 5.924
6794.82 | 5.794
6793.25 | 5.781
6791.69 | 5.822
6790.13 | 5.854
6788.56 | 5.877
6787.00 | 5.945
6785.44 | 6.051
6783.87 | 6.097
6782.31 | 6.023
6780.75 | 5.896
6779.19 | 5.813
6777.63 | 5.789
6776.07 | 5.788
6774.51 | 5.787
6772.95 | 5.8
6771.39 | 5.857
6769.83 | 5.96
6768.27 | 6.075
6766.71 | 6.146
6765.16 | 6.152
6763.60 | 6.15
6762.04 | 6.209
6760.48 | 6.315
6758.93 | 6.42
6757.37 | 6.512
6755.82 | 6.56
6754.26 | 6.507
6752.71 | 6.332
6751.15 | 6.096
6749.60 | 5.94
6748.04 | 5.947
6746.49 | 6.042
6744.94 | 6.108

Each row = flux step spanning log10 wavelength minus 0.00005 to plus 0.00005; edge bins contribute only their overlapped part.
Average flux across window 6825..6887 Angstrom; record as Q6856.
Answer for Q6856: 6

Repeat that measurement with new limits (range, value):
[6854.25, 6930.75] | 5.54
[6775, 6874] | 6.03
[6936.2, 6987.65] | 6.12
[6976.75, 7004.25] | 6.32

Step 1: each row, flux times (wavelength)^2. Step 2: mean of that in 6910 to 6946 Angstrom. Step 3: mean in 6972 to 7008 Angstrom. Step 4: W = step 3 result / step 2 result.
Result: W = 1.17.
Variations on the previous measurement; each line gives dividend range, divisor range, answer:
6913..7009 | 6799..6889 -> 1.03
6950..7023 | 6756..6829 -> 1.09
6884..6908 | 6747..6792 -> 0.94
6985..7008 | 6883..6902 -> 1.15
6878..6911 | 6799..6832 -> 0.91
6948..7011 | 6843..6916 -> 1.13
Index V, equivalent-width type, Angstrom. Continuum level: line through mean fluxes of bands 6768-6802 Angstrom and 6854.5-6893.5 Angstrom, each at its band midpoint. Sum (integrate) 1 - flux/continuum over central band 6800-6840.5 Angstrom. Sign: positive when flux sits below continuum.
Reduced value -1.1 Angstrom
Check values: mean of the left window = 5.95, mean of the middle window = 6.11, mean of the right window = 5.95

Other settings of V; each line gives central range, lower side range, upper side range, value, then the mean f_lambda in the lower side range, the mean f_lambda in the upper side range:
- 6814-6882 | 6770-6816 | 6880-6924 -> -3.86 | 6.02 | 5.34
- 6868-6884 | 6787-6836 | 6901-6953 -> -0.38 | 6.06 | 5.47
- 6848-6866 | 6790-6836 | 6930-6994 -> 0.22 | 6.07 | 6.1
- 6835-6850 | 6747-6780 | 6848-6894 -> -0.29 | 6.1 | 5.95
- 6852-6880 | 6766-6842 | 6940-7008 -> 0.60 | 6.03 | 6.22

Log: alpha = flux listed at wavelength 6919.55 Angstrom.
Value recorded 5.219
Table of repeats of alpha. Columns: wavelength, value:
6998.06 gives 6.521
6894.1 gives 5.681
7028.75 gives 6.059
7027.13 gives 6.169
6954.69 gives 5.992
